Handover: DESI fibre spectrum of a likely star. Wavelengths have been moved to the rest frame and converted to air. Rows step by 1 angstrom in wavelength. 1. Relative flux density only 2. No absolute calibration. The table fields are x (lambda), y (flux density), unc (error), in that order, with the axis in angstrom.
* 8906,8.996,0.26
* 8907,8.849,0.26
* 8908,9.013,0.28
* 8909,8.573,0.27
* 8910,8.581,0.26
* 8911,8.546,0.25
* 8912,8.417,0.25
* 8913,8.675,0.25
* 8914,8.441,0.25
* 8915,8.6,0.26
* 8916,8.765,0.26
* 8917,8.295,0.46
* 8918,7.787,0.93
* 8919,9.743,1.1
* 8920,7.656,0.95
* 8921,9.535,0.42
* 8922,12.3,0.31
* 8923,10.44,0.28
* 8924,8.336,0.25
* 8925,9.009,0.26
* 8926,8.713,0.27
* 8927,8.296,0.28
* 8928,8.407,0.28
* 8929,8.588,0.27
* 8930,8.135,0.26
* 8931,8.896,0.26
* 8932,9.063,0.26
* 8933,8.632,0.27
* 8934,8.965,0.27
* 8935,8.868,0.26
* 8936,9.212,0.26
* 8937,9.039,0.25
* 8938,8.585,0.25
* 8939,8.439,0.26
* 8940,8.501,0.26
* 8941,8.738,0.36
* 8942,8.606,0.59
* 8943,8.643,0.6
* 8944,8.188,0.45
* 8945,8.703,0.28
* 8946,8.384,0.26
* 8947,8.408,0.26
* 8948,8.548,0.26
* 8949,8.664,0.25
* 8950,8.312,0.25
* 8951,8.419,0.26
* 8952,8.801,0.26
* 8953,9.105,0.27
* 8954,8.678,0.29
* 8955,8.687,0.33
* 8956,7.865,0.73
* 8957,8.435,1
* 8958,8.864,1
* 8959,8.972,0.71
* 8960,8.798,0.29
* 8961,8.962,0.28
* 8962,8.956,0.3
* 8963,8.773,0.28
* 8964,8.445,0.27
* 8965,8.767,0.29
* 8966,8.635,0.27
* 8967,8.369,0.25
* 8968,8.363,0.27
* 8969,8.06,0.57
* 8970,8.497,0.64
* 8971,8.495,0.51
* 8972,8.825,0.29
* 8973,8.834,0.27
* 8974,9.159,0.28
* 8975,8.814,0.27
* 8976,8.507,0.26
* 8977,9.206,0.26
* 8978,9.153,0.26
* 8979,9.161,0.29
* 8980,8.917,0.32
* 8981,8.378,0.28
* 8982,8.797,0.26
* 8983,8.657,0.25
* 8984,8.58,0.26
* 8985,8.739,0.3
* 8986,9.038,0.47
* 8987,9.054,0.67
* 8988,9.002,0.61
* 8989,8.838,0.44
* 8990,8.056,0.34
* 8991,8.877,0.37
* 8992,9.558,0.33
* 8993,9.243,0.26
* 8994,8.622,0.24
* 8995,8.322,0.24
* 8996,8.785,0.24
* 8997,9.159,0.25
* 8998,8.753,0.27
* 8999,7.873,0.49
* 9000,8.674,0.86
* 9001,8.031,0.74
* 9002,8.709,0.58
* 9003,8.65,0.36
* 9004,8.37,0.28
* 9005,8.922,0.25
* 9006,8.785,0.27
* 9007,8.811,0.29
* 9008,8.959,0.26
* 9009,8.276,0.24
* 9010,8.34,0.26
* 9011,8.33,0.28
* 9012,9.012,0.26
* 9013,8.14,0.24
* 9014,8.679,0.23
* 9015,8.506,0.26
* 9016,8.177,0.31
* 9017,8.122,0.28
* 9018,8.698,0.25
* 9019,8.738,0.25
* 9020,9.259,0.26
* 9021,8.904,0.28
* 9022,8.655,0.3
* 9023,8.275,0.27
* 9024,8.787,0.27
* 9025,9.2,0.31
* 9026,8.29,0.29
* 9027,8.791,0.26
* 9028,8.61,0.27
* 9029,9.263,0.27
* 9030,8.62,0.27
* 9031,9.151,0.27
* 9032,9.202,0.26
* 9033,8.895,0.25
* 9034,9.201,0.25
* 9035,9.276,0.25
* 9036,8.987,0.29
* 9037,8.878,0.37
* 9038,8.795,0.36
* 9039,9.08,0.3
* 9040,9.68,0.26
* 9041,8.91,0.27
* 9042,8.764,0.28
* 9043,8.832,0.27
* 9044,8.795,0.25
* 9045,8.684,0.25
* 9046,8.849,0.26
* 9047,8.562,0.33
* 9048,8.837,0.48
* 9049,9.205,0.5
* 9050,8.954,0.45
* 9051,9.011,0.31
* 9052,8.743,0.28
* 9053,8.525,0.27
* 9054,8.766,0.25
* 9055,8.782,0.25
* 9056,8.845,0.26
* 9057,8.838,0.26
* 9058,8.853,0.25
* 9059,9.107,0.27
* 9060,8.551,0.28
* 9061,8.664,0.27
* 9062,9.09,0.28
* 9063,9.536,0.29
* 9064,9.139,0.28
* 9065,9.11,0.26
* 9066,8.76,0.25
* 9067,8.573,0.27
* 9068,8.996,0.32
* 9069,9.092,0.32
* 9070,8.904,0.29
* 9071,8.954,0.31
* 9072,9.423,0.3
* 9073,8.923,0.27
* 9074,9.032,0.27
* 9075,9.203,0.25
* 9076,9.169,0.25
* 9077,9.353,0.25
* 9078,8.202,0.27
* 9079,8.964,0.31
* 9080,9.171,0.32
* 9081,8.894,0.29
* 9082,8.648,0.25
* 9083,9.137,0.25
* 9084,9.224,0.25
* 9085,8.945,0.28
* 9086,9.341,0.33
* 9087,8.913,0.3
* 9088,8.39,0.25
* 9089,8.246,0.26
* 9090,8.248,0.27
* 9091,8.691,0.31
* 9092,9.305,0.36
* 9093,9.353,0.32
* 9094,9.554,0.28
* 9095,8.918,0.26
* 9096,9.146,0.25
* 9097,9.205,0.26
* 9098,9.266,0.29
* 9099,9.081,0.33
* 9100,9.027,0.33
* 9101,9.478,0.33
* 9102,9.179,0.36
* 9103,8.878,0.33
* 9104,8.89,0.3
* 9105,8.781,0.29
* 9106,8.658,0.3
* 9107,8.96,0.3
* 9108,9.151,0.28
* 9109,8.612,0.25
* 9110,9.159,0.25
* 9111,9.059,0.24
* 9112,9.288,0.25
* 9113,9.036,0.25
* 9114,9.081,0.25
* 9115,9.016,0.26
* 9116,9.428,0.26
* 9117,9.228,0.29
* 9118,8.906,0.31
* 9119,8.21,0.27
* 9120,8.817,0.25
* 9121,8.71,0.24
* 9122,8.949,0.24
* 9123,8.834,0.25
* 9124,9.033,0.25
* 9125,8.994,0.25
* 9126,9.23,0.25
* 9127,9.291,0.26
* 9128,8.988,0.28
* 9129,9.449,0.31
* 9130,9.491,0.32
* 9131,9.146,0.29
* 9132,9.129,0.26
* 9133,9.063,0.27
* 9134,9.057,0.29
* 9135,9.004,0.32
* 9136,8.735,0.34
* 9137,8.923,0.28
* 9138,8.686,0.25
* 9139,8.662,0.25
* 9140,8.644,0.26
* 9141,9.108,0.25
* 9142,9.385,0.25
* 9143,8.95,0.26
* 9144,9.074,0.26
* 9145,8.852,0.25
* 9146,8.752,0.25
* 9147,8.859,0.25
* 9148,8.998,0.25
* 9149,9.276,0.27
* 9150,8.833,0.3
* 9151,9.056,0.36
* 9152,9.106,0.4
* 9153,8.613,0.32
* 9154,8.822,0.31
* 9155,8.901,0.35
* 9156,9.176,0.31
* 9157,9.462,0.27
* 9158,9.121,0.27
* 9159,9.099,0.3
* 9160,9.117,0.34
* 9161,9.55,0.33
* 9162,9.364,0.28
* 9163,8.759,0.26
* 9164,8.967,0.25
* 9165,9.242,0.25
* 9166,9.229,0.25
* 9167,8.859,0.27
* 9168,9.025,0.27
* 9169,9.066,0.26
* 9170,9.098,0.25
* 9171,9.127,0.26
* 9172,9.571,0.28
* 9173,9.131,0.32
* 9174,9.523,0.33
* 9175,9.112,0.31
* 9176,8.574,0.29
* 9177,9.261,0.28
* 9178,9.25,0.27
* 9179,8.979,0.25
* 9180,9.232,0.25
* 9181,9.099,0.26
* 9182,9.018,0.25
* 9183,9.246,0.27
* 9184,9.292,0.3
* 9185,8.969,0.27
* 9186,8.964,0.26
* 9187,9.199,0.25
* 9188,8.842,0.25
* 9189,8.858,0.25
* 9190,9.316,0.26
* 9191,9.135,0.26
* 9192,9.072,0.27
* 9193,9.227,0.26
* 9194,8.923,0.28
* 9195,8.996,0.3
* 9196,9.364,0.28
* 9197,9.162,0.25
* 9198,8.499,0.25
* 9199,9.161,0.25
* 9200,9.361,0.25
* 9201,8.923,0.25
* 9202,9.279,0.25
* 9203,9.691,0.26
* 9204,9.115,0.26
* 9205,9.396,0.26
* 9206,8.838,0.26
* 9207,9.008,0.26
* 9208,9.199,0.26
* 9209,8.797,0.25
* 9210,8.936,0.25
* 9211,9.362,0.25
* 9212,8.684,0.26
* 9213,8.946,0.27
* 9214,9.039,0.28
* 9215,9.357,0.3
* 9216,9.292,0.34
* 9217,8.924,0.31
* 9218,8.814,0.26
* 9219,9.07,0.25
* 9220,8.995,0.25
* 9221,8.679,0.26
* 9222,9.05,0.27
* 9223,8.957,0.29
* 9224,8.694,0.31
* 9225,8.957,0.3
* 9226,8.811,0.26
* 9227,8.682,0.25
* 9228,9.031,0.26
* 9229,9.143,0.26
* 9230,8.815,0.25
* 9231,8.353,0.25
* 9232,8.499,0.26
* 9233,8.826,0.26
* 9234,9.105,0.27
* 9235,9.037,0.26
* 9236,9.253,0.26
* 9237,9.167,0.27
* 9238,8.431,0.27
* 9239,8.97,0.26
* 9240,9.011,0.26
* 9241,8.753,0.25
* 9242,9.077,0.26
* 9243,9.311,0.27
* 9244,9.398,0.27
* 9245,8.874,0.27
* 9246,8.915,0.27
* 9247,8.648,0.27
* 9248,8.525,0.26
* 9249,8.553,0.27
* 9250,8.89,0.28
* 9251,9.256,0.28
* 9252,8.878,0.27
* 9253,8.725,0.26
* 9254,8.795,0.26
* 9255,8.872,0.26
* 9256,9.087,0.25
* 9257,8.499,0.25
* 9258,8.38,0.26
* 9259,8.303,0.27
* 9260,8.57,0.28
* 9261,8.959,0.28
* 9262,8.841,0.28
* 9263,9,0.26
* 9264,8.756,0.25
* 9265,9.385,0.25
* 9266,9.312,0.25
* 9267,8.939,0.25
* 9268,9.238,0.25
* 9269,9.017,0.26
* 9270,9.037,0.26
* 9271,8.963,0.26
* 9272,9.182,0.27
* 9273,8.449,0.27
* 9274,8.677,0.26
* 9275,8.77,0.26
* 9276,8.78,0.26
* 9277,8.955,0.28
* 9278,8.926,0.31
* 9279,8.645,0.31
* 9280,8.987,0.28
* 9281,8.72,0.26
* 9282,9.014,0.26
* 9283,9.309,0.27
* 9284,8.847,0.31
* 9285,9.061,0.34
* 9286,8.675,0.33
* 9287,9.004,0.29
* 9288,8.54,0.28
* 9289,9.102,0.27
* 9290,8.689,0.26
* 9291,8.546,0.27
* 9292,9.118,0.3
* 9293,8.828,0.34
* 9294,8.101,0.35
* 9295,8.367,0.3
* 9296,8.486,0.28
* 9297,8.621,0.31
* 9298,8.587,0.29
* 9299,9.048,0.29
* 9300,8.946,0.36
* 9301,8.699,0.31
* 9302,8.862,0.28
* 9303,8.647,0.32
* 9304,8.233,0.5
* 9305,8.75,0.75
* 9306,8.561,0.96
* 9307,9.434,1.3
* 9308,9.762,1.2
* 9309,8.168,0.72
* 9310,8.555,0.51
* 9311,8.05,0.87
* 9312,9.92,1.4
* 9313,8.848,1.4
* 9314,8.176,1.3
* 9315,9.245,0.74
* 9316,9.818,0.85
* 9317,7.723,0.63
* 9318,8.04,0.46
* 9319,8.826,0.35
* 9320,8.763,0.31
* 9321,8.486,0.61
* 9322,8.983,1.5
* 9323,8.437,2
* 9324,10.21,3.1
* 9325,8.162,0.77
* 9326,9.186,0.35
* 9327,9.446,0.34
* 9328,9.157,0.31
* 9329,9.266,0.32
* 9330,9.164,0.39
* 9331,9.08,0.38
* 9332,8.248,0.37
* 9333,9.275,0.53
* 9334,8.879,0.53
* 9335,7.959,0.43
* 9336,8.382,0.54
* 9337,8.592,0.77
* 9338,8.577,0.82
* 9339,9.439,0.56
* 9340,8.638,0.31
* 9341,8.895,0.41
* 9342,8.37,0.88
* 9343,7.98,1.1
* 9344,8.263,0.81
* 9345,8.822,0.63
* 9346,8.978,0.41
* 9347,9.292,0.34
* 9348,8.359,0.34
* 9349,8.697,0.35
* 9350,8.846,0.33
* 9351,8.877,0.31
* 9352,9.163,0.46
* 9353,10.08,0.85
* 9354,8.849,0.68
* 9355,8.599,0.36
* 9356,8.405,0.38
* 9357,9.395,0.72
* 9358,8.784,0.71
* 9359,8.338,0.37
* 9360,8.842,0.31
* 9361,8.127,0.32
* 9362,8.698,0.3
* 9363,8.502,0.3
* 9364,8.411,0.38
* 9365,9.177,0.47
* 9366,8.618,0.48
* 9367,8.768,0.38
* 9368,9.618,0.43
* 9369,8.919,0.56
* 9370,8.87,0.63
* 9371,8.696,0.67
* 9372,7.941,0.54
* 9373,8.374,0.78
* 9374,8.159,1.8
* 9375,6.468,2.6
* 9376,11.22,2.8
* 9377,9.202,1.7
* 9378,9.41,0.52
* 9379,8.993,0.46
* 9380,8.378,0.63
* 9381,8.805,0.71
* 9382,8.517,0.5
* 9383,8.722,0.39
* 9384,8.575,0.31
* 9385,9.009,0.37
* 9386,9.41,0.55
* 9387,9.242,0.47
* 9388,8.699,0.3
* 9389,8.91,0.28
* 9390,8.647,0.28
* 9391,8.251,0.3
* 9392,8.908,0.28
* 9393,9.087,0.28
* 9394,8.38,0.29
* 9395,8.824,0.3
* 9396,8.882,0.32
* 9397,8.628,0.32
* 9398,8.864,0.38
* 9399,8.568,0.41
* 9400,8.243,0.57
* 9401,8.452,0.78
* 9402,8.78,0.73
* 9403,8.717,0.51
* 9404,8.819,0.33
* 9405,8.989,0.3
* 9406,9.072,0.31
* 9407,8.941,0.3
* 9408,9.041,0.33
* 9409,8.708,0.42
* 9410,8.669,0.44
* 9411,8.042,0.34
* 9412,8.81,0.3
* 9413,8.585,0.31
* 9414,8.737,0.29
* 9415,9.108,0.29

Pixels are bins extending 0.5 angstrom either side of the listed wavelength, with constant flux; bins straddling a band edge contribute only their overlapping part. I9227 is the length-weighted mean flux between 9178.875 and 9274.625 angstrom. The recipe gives 8.97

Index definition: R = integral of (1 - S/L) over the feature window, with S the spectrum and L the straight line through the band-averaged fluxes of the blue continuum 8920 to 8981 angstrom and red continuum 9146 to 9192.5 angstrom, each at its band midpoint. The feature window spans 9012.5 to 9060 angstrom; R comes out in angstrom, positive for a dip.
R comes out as 0.4 angstrom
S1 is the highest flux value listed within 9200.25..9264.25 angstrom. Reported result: 9.691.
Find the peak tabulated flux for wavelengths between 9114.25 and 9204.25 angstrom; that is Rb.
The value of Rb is 9.691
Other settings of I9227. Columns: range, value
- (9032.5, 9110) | 8.96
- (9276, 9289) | 8.89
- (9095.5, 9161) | 9.02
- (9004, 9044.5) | 8.78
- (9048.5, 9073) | 8.93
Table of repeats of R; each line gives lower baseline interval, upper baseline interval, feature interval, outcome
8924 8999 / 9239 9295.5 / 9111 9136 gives -0.76 angstrom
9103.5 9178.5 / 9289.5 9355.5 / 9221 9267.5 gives 0.11 angstrom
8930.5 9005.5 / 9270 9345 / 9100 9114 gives -0.44 angstrom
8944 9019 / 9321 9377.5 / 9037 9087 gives -1.47 angstrom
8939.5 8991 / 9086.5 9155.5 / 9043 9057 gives 0.05 angstrom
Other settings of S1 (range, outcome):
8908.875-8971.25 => 12.3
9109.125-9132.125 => 9.491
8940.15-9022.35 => 9.558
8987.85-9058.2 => 9.68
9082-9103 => 9.554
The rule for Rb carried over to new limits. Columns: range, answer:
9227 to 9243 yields 9.311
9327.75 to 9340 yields 9.439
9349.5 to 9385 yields 11.22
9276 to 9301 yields 9.309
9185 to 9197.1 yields 9.364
